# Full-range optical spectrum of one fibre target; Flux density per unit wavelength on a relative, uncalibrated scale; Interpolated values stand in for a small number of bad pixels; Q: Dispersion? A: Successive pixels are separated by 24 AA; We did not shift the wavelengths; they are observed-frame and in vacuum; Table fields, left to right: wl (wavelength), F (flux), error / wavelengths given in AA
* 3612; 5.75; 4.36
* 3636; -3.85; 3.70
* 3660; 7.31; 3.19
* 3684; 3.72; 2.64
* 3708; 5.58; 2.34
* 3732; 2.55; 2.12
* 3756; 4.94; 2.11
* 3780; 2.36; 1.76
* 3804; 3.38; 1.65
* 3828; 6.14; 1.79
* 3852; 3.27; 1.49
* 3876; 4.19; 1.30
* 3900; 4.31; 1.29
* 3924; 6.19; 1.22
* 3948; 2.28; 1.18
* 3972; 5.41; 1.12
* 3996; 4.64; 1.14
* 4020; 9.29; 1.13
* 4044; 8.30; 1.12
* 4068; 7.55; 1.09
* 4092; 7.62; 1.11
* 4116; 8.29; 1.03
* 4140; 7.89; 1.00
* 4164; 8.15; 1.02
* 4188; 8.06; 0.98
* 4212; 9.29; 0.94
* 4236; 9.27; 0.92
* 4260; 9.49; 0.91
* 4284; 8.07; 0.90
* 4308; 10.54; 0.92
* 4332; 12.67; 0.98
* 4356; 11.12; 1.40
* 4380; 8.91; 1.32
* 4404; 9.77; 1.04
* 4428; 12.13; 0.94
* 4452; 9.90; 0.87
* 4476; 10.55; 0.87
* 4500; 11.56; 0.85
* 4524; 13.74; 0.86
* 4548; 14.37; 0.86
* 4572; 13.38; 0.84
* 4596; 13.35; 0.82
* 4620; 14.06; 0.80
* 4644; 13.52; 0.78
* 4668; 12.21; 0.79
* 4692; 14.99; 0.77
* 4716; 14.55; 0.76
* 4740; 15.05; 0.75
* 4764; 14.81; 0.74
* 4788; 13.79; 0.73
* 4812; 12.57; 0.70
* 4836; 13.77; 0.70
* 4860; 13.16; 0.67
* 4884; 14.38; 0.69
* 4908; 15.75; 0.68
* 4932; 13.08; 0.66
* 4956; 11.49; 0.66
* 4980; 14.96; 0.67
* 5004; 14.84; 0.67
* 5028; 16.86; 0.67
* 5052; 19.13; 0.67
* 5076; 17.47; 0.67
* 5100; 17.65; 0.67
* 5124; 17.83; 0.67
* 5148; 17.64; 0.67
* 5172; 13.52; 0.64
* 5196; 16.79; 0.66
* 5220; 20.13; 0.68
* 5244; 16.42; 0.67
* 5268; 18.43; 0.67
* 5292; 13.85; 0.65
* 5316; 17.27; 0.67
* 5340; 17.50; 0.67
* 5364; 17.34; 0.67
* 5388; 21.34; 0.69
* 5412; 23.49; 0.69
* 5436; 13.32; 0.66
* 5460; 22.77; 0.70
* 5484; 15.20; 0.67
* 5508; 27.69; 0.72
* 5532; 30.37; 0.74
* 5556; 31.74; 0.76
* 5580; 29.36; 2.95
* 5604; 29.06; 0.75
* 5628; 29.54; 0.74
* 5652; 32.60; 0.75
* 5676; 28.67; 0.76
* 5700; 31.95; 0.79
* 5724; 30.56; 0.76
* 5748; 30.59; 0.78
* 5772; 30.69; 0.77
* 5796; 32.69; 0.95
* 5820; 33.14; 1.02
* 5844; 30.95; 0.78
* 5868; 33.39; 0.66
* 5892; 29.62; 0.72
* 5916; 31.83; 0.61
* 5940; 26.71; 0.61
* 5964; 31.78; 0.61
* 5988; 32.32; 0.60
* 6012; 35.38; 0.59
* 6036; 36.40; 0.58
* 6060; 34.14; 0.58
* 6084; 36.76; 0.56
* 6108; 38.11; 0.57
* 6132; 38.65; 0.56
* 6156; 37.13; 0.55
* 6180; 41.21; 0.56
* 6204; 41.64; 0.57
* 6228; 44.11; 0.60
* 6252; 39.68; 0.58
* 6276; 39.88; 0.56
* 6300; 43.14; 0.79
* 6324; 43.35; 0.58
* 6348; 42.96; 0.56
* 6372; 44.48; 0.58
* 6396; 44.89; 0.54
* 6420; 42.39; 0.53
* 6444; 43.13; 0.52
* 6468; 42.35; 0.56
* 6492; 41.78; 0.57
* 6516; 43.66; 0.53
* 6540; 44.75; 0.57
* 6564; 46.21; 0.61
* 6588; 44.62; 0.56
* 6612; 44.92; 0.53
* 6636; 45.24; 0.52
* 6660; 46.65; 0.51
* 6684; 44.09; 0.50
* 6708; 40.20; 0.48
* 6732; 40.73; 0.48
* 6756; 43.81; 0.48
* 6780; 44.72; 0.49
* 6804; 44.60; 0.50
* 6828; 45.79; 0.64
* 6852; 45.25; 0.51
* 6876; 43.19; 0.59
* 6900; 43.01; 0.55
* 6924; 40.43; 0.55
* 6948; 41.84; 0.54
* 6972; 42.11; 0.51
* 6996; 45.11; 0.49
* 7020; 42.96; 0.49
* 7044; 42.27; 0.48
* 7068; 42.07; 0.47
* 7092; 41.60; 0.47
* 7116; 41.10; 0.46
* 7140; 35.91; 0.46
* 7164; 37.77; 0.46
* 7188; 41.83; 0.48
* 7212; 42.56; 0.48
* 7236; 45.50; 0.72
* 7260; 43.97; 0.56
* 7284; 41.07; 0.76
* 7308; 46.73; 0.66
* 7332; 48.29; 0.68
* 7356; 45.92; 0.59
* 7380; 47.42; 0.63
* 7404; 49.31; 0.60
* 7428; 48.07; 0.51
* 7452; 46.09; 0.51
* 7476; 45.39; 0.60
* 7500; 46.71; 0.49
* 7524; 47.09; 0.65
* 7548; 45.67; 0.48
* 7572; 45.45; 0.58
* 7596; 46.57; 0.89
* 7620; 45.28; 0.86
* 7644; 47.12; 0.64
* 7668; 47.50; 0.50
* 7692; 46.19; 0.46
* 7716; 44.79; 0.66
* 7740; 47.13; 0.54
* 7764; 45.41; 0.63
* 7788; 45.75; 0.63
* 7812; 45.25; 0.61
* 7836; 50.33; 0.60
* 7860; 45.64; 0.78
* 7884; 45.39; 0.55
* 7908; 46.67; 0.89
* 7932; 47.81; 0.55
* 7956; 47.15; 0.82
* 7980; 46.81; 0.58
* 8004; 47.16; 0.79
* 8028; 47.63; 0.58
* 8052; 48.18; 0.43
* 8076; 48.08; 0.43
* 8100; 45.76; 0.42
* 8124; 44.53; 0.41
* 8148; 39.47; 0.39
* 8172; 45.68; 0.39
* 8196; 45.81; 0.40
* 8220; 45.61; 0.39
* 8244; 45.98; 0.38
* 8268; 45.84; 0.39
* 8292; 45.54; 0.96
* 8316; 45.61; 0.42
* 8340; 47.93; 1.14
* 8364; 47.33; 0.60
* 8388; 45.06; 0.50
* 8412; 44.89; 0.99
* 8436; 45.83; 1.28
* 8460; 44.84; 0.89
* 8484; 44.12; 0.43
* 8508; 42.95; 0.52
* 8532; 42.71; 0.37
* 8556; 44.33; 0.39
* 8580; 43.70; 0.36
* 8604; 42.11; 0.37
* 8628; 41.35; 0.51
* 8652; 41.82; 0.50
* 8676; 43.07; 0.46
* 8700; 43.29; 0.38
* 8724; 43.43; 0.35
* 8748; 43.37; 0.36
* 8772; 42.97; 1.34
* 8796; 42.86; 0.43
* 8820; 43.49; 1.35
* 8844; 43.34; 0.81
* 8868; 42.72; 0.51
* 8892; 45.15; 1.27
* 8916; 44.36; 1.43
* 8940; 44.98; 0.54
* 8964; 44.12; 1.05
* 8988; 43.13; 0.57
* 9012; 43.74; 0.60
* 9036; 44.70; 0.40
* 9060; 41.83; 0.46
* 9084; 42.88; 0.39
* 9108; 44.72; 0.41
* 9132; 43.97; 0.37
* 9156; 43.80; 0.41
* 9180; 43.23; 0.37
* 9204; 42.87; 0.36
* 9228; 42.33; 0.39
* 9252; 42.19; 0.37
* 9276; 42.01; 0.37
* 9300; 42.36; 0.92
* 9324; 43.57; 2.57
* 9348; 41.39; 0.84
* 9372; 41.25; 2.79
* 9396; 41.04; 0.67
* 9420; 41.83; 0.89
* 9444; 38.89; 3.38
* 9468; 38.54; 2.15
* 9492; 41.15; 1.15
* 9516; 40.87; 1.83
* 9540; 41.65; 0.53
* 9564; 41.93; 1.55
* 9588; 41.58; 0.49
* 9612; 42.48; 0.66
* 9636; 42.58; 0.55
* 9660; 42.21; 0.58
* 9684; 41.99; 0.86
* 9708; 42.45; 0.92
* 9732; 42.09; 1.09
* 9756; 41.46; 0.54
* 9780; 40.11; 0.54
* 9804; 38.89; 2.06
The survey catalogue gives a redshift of 0.38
